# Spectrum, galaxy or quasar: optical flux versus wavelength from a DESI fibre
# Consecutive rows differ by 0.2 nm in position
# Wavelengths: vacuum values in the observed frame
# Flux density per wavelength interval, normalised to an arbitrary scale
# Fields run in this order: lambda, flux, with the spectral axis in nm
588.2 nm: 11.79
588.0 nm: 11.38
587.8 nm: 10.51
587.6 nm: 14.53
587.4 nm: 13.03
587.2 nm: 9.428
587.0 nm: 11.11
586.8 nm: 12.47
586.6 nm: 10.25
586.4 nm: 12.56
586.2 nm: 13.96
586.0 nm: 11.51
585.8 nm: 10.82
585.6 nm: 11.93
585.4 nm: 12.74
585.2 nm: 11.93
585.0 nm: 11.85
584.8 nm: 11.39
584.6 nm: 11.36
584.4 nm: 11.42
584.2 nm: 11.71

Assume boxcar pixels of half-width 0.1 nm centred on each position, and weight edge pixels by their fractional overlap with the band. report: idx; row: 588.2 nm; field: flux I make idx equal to 11.79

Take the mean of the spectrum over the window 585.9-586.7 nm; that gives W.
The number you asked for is 12.1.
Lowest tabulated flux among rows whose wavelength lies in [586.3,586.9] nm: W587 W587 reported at 10.25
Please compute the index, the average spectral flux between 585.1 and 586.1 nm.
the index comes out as 11.8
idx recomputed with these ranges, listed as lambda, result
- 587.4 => 13.03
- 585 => 11.85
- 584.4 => 11.42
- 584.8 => 11.39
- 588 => 11.38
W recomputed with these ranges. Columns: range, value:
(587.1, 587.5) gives 11.2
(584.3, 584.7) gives 11.4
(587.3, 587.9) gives 12.7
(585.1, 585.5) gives 12.3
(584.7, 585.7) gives 12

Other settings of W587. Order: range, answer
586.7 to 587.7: 9.428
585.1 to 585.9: 10.82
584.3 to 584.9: 11.36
